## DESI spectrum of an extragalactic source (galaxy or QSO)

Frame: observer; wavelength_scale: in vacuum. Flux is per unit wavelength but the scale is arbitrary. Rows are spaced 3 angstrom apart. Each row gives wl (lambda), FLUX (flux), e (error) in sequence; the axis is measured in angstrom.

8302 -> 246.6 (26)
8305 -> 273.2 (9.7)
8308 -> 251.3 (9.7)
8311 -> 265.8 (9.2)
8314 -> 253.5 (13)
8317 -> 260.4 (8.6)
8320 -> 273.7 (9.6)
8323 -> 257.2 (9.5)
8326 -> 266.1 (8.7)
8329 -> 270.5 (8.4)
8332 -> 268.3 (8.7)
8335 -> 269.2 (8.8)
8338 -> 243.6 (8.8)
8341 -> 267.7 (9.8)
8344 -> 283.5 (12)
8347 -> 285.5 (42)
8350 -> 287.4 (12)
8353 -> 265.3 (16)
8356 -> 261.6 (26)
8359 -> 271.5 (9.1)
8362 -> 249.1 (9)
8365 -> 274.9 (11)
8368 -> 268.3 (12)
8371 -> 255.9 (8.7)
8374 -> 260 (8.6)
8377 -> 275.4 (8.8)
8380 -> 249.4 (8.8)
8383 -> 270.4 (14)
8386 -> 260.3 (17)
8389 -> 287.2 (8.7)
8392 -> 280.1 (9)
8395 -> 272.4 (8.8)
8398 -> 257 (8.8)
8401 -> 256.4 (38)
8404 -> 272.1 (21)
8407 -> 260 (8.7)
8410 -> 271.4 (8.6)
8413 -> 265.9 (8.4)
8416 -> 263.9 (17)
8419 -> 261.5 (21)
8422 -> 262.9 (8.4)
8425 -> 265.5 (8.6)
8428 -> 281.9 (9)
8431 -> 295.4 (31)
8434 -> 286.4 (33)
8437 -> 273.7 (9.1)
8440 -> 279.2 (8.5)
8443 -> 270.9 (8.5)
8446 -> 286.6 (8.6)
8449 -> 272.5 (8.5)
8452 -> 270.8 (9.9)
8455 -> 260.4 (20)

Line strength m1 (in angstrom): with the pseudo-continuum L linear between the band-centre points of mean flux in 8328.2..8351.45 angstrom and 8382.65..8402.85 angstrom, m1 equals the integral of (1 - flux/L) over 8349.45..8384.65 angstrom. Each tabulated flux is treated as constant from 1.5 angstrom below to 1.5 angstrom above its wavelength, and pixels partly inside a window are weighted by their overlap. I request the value 0.7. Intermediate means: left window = 272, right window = 269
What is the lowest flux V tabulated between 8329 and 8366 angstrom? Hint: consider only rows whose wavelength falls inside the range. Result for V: 243.6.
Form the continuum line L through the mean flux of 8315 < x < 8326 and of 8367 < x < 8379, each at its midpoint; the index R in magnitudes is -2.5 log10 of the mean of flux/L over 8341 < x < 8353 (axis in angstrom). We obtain -0.07 mag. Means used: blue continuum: 264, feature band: 281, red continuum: 264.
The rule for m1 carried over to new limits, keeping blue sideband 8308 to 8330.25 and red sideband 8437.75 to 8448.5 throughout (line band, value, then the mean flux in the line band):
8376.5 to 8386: 0.3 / 263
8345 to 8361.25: -0.4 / 273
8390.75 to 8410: 0.4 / 267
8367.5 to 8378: 0.2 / 264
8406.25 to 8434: 0.4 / 271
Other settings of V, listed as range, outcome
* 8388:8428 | 256.4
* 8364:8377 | 255.9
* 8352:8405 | 249.1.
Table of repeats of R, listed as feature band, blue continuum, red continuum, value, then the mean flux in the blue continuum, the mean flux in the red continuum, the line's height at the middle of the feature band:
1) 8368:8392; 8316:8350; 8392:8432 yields 0.01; 269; 268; 268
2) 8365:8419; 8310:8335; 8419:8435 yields 0.03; 265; 277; 273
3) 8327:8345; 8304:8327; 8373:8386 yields -0.02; 262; 264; 263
